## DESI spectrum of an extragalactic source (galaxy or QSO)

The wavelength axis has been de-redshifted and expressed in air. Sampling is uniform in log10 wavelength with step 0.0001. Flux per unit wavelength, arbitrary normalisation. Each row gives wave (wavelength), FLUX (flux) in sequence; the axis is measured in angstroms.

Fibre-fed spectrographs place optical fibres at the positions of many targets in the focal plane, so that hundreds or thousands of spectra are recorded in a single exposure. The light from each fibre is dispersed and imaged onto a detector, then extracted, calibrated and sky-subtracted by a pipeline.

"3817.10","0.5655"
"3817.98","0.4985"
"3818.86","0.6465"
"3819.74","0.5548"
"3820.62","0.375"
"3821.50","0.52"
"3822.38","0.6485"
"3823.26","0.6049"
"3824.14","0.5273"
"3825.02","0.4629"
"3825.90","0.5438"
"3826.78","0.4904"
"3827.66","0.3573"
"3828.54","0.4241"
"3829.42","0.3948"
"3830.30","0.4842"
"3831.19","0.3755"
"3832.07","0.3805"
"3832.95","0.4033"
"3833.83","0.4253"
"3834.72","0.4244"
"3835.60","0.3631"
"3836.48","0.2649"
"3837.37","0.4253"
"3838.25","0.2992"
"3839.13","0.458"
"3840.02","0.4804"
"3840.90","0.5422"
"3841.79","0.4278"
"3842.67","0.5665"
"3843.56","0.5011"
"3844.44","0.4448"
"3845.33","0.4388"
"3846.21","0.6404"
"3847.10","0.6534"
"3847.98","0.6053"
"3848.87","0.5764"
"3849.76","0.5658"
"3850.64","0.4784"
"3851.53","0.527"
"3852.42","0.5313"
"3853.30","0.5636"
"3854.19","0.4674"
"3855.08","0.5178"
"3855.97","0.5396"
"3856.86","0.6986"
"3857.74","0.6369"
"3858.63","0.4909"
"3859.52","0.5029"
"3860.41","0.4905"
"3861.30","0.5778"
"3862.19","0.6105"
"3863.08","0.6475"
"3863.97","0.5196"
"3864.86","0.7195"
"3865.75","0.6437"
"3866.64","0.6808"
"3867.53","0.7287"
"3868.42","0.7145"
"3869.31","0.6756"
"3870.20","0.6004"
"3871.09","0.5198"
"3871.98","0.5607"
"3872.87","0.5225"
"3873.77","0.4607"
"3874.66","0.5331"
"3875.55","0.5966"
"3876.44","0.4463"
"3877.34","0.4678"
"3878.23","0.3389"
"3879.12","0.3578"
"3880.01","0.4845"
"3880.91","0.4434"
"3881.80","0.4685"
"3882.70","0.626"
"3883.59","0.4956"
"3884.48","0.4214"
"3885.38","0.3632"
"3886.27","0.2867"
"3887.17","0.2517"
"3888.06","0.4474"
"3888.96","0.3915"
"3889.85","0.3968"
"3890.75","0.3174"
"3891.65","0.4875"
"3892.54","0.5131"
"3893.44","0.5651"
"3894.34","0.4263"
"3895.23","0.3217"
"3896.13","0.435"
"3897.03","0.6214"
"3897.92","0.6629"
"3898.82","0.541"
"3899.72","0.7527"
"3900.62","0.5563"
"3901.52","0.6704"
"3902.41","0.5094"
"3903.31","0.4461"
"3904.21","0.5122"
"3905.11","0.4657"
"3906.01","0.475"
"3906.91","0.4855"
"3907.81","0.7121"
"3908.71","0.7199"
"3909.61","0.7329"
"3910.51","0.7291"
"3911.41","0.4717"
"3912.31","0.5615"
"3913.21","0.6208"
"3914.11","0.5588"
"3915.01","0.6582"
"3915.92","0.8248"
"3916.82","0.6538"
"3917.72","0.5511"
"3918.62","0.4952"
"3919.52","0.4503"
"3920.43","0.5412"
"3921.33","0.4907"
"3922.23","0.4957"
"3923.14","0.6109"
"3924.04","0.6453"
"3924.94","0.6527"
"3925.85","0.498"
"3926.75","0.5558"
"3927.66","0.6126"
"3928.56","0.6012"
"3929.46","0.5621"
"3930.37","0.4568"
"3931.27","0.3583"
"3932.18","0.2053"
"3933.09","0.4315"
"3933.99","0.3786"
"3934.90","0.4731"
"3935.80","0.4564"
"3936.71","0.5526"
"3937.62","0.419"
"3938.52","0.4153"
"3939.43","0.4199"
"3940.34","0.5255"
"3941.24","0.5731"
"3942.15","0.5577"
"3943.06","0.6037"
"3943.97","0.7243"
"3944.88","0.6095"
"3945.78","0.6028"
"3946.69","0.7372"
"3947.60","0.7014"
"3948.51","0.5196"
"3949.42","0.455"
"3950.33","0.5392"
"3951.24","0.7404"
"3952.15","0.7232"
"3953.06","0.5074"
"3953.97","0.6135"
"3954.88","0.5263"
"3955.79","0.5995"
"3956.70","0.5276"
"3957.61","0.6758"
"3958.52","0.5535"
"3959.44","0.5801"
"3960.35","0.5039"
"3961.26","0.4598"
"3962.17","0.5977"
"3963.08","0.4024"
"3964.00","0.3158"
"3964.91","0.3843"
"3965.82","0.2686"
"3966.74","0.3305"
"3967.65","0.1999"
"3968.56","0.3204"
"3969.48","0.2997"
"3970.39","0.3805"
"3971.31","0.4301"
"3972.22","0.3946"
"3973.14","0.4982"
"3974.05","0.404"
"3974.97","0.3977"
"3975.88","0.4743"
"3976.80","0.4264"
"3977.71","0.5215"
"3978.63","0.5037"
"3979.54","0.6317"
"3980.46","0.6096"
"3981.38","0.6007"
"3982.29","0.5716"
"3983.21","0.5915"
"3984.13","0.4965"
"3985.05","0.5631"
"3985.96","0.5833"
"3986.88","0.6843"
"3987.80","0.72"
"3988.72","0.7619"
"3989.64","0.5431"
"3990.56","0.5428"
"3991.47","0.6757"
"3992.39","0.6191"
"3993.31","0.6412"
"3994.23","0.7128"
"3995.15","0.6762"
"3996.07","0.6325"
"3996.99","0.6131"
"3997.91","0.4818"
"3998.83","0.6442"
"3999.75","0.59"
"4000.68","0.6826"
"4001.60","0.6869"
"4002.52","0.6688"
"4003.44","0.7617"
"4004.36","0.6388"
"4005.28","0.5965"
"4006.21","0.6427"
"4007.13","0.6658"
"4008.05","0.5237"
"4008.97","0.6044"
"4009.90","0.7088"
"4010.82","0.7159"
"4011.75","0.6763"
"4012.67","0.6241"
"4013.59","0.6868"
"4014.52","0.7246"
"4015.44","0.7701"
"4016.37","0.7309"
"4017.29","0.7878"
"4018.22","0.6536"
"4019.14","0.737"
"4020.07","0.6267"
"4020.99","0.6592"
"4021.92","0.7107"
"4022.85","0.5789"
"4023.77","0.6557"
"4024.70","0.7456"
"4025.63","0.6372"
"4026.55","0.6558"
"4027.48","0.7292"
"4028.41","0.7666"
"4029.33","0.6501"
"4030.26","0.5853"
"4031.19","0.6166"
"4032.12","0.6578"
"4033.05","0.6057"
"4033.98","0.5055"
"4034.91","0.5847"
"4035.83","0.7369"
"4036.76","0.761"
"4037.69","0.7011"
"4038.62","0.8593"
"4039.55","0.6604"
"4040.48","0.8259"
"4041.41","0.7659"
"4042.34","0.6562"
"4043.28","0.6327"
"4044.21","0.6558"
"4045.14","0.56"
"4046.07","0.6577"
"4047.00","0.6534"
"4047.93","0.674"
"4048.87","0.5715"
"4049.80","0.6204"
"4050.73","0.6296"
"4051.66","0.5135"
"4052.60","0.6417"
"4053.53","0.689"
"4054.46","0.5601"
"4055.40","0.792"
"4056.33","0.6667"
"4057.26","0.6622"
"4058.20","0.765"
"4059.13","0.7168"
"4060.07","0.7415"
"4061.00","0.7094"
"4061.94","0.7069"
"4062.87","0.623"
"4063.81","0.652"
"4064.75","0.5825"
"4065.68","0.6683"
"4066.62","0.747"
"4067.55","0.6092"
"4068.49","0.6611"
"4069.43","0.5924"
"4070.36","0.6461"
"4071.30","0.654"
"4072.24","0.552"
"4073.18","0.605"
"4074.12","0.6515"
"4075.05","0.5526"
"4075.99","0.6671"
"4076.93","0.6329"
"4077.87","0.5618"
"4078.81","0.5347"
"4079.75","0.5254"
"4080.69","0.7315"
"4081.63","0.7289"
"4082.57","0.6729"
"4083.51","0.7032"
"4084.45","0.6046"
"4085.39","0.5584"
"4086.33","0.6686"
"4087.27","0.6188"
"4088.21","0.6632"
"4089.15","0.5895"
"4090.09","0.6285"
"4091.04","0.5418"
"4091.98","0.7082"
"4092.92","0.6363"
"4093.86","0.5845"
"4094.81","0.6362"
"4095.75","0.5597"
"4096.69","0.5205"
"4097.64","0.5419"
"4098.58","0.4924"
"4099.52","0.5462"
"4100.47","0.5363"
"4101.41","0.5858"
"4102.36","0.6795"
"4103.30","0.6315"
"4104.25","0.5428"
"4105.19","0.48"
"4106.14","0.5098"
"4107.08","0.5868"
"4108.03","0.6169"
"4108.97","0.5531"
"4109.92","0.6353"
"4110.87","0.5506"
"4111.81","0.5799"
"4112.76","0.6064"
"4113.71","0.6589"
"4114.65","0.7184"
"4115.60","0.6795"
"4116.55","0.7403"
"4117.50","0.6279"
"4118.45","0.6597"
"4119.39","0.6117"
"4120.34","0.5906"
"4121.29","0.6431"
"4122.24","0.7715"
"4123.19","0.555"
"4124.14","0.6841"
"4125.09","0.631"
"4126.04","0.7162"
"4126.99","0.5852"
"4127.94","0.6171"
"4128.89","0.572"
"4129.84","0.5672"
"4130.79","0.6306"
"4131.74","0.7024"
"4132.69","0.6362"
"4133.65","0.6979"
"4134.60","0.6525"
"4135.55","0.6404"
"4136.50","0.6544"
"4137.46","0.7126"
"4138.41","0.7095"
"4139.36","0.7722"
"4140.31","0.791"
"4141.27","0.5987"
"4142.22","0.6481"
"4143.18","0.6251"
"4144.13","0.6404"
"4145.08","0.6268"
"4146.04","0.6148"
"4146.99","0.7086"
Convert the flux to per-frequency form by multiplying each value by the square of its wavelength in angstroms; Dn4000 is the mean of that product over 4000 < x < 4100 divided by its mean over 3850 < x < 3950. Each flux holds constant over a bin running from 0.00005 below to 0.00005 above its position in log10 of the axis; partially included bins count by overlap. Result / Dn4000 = 1.3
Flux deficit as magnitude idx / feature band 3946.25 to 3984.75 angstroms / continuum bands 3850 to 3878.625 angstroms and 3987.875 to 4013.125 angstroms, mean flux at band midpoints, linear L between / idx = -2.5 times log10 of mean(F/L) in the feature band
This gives 0.24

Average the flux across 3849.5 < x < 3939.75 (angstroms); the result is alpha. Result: 0.528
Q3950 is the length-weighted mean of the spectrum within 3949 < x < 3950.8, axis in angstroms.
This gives 0.5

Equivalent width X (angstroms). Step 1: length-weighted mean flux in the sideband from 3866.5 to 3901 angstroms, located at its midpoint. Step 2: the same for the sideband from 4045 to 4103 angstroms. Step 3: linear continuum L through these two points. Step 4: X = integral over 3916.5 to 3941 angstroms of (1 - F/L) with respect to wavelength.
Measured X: 1.3 angstroms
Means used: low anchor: 0.498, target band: 0.5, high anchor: 0.629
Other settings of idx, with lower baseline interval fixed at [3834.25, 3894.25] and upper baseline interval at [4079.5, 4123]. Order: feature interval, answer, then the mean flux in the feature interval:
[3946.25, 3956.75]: -0.10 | 0.602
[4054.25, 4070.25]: -0.13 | 0.675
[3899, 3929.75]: -0.11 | 0.584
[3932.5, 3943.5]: 0.13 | 0.48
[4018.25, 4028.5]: -0.17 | 0.678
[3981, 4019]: -0.14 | 0.647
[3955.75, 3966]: 0.13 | 0.491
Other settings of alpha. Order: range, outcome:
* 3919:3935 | 0.501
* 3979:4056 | 0.654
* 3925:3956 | 0.538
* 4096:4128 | 0.608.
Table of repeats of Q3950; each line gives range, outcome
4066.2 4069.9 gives 0.652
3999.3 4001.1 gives 0.632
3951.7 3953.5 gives 0.616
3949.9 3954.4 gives 0.625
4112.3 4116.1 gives 0.666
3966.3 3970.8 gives 0.306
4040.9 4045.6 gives 0.655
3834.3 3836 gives 0.395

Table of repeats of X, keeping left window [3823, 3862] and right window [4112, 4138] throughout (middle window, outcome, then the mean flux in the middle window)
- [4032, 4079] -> -3.4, 0.654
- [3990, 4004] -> -1.5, 0.642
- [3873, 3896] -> 3.4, 0.437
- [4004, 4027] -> -3.2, 0.67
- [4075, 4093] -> 0.0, 0.628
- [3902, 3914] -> -1.0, 0.572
